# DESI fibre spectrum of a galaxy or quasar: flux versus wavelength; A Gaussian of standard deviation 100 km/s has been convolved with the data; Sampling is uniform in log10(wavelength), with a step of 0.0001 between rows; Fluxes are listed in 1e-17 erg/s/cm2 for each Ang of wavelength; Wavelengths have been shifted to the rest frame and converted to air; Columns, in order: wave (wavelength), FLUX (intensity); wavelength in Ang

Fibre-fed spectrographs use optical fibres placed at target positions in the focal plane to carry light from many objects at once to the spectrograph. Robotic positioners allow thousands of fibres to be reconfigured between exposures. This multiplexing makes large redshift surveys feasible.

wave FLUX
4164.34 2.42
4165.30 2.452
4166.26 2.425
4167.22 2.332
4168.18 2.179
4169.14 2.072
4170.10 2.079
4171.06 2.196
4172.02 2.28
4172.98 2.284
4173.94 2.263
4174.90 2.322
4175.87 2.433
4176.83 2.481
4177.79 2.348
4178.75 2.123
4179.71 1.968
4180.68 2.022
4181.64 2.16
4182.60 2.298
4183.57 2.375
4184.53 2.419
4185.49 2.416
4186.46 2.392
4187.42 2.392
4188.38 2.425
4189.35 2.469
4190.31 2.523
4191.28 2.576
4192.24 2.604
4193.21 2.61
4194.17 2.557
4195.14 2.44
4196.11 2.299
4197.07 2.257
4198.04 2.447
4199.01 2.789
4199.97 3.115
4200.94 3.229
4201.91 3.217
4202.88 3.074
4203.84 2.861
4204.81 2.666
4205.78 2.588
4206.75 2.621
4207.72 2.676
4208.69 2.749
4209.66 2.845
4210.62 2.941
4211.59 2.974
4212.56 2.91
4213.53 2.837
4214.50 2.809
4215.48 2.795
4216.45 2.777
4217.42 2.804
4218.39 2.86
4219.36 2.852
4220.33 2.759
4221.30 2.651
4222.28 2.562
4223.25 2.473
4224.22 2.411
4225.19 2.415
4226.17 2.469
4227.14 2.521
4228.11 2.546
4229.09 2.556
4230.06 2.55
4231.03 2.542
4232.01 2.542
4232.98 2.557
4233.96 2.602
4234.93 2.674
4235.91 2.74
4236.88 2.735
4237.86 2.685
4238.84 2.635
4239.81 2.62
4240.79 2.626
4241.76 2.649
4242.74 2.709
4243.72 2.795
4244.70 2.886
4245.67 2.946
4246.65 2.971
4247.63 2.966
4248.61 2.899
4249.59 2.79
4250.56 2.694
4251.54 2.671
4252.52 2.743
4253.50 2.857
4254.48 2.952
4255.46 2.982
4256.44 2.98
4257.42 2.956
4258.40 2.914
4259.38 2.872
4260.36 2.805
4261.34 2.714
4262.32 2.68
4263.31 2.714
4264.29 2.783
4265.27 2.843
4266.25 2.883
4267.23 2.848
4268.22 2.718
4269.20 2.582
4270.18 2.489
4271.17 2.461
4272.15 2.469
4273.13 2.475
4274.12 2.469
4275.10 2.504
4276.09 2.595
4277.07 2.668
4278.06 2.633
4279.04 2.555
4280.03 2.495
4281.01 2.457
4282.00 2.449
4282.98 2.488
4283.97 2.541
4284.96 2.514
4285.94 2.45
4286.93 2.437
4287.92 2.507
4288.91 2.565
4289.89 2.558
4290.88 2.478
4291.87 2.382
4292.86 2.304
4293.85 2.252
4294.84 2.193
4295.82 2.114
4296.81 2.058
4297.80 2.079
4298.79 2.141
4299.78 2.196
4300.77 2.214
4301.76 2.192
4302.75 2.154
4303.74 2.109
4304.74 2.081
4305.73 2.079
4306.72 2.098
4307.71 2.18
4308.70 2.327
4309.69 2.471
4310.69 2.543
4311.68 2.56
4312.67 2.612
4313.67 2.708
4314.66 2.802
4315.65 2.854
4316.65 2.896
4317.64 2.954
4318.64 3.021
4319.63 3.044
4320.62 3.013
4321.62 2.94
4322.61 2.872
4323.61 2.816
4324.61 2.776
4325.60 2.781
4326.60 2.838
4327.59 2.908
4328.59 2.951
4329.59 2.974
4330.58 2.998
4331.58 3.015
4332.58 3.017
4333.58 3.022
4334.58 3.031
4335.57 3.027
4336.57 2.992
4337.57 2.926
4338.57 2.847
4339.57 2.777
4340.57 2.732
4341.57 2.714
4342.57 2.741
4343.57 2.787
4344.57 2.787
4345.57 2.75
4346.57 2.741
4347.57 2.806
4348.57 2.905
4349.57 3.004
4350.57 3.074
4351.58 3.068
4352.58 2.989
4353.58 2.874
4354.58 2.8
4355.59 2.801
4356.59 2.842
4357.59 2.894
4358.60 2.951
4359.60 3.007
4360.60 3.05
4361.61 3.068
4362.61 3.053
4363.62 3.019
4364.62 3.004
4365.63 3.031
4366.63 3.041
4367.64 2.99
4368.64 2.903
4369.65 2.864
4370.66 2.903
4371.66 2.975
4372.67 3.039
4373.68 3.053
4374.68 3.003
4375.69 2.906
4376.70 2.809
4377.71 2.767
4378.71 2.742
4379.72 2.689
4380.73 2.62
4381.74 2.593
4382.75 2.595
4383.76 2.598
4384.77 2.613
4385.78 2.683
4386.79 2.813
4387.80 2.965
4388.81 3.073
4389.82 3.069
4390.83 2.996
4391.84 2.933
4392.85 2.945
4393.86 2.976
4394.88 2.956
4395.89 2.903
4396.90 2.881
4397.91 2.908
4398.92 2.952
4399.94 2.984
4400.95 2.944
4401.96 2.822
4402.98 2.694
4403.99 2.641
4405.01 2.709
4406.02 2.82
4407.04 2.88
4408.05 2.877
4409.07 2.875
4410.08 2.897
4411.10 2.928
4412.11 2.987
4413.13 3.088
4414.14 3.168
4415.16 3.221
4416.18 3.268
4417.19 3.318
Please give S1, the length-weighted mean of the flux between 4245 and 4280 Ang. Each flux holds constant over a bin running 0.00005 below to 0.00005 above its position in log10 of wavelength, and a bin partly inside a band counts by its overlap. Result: 2.74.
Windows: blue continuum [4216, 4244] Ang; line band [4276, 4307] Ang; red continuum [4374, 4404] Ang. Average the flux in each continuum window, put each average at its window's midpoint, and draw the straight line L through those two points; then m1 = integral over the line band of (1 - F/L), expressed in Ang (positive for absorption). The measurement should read 4.21 Ang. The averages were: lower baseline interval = 2.63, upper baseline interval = 2.84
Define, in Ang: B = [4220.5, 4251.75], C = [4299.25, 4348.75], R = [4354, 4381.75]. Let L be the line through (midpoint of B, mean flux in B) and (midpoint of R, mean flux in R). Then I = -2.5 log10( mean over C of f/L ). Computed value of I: 0.05 mag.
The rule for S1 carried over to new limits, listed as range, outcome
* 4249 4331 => 2.6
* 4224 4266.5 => 2.73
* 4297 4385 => 2.77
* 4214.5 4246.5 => 2.66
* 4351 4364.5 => 2.96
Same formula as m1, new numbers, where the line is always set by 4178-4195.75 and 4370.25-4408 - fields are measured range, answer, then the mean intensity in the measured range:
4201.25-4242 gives -4.09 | 2.7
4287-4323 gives 2.66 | 2.46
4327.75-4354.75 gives -1.63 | 2.9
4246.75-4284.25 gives -2.12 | 2.7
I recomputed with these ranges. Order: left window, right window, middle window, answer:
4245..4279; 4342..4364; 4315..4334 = -0.03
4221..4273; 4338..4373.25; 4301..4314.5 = 0.21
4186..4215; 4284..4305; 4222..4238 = 0.00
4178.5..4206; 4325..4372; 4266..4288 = 0.08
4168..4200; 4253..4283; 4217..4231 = -0.04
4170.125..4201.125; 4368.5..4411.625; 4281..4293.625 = 0.07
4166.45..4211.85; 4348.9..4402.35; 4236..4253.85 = -0.06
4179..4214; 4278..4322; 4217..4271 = -0.08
